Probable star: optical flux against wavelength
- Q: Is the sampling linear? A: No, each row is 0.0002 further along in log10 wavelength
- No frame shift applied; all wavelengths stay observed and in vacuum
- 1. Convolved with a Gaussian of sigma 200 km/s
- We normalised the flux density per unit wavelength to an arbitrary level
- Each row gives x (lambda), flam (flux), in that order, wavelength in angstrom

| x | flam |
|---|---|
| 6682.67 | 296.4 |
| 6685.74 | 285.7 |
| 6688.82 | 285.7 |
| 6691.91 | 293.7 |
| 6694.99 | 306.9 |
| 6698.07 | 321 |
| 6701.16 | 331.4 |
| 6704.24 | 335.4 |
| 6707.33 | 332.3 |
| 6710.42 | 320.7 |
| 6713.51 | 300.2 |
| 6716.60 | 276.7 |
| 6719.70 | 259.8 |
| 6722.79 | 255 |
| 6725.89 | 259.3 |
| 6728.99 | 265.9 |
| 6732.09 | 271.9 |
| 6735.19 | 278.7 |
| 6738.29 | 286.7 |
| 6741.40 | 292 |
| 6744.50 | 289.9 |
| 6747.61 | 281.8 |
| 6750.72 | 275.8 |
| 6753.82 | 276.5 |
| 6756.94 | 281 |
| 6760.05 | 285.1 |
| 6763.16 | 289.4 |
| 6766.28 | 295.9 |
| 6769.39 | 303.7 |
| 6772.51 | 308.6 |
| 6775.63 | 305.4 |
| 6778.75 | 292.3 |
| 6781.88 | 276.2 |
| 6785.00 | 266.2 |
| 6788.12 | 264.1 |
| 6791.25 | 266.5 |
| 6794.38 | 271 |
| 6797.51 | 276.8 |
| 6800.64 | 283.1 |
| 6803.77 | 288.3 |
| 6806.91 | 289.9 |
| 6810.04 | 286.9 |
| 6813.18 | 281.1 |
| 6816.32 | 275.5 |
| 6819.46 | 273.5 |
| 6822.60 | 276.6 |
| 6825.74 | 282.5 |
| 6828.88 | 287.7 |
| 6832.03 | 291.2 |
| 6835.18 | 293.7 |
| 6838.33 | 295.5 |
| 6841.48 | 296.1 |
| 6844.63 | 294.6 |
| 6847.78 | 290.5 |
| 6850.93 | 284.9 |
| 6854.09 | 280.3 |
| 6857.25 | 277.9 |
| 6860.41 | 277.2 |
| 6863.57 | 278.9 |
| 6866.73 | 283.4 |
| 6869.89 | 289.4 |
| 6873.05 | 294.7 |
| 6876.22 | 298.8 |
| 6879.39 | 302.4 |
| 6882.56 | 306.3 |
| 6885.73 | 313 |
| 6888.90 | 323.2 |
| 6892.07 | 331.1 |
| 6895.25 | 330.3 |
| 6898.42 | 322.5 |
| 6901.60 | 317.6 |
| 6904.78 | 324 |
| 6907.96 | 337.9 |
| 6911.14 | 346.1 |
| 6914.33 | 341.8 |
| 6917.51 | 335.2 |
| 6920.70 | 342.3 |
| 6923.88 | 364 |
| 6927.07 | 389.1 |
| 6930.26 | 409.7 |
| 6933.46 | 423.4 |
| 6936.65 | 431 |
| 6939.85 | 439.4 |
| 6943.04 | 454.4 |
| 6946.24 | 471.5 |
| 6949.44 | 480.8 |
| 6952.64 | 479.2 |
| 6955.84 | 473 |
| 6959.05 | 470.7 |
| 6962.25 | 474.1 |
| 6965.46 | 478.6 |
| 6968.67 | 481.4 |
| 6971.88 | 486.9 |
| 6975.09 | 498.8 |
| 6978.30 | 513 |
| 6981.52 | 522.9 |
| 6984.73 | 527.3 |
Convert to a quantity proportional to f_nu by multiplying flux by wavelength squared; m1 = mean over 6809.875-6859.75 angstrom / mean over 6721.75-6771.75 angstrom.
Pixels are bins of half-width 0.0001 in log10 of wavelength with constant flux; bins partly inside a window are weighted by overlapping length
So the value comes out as 1.04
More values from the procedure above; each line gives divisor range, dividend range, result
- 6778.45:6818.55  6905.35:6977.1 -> 1.60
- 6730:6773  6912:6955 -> 1.52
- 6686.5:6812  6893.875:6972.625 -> 1.50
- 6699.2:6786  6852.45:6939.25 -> 1.19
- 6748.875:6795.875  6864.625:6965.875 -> 1.37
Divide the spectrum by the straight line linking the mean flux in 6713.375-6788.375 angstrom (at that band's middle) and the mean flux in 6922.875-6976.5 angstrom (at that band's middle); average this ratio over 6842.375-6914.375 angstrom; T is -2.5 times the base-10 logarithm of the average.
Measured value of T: 0.27 mag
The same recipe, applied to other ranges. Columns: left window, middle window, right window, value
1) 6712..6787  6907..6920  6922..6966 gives 0.23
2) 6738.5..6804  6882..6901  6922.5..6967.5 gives 0.23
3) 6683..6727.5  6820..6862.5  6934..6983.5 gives 0.34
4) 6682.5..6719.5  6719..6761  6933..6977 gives 0.20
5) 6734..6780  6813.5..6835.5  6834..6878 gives 0.02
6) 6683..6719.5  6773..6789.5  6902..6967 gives 0.21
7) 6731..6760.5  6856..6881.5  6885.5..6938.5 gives 0.16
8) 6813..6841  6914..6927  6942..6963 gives 0.21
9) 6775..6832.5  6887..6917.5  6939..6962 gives 0.22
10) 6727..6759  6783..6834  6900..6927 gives 0.09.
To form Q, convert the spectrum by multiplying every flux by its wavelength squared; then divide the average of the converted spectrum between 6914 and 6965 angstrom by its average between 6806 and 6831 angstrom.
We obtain 1.57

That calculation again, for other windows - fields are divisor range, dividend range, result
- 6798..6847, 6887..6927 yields 1.21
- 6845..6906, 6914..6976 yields 1.48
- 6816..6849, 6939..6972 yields 1.70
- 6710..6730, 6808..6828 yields 1.05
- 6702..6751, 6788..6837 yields 1.00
